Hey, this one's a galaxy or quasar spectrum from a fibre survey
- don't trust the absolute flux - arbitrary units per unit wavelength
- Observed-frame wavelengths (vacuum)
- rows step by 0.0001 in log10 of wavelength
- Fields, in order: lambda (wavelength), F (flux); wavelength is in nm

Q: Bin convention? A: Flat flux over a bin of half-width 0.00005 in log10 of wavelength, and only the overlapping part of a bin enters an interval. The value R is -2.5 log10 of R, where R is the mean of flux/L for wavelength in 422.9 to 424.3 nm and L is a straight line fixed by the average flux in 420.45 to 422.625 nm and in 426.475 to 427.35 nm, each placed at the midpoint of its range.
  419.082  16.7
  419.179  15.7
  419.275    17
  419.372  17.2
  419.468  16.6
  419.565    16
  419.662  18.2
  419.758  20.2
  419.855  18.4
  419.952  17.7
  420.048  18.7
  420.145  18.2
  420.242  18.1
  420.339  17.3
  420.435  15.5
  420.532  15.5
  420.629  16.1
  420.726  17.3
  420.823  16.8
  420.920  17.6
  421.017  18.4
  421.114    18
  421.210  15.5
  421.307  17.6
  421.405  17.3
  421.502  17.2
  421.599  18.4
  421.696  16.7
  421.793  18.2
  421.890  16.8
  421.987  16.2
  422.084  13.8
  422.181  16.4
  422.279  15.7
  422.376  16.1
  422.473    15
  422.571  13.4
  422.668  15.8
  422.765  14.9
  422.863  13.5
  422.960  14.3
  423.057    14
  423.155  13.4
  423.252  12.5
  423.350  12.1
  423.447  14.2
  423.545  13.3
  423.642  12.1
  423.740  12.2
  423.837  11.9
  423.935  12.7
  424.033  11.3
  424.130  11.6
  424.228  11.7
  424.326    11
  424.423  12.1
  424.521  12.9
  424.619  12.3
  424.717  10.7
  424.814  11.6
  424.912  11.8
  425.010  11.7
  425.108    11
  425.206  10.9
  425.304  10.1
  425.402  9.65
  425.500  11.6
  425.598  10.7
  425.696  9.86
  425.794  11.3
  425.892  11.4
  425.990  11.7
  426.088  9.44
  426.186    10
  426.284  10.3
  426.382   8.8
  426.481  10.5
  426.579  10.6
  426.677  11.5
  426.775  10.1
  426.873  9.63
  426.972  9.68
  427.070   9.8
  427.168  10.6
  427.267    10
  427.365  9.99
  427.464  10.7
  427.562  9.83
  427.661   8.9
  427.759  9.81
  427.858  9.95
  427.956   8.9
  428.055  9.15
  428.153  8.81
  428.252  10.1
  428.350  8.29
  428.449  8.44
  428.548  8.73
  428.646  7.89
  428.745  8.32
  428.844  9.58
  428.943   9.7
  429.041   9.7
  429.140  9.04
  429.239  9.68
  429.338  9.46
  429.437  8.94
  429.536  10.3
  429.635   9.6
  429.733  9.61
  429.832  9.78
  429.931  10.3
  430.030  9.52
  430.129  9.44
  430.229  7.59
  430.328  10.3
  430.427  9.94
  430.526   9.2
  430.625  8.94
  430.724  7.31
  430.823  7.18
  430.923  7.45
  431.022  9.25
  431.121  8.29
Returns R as 0.121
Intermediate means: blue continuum 16.5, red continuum 10.3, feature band 12.6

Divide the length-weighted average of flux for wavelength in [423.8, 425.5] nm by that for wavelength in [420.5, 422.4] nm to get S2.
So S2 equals 0.7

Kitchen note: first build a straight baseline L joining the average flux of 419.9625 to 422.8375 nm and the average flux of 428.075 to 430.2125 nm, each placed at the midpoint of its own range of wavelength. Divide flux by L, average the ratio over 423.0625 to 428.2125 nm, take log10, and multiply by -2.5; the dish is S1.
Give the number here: 0.15 mag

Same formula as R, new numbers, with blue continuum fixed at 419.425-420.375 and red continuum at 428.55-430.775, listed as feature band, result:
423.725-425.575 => 0.19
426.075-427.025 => 0.19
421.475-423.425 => 0.04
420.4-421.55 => 0.00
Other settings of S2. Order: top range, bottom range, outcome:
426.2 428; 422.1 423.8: 0.71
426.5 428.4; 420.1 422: 0.57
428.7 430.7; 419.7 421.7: 0.54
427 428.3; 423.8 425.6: 0.85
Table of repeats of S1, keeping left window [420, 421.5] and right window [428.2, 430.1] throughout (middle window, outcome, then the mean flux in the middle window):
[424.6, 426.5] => 0.18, 10.7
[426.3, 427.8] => 0.13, 10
